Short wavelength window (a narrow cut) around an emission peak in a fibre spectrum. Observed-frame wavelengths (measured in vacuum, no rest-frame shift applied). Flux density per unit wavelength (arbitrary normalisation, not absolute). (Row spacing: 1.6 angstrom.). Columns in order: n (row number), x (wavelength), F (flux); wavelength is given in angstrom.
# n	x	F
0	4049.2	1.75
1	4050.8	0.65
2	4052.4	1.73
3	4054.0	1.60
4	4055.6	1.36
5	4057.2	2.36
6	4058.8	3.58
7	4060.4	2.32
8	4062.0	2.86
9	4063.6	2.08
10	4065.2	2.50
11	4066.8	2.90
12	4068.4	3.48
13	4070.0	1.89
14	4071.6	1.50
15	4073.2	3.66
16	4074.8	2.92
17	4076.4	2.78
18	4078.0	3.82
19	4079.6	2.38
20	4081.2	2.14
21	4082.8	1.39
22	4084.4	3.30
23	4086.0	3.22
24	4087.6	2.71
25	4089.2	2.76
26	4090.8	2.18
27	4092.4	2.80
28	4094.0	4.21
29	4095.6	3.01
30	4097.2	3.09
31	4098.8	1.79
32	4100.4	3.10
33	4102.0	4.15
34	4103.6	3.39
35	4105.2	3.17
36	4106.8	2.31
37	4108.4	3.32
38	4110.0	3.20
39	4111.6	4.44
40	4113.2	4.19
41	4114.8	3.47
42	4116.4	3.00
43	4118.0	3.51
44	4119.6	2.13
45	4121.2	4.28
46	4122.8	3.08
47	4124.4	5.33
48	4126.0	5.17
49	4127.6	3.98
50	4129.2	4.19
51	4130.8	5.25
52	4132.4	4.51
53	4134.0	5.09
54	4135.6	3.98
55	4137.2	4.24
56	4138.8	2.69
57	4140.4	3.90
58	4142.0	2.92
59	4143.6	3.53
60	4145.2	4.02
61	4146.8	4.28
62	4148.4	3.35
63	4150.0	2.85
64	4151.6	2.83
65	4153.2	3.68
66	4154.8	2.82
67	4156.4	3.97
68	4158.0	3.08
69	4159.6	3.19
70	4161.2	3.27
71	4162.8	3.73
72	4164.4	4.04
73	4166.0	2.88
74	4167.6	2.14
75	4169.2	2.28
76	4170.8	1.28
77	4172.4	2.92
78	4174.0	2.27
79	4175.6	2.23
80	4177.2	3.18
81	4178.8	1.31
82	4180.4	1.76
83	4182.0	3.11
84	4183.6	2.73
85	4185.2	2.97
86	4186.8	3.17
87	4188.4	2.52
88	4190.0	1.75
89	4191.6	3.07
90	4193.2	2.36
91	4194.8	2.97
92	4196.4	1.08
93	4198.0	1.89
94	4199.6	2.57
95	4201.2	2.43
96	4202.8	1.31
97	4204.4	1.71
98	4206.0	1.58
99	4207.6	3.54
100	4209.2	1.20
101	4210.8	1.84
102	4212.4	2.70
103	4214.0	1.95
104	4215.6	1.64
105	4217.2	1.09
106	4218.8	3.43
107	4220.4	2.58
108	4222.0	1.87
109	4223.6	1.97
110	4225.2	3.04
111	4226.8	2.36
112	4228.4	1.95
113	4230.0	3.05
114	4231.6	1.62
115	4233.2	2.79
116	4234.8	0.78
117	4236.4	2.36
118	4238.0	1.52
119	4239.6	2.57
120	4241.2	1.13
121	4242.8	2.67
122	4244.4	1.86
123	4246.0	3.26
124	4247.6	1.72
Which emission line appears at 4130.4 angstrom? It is C IV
